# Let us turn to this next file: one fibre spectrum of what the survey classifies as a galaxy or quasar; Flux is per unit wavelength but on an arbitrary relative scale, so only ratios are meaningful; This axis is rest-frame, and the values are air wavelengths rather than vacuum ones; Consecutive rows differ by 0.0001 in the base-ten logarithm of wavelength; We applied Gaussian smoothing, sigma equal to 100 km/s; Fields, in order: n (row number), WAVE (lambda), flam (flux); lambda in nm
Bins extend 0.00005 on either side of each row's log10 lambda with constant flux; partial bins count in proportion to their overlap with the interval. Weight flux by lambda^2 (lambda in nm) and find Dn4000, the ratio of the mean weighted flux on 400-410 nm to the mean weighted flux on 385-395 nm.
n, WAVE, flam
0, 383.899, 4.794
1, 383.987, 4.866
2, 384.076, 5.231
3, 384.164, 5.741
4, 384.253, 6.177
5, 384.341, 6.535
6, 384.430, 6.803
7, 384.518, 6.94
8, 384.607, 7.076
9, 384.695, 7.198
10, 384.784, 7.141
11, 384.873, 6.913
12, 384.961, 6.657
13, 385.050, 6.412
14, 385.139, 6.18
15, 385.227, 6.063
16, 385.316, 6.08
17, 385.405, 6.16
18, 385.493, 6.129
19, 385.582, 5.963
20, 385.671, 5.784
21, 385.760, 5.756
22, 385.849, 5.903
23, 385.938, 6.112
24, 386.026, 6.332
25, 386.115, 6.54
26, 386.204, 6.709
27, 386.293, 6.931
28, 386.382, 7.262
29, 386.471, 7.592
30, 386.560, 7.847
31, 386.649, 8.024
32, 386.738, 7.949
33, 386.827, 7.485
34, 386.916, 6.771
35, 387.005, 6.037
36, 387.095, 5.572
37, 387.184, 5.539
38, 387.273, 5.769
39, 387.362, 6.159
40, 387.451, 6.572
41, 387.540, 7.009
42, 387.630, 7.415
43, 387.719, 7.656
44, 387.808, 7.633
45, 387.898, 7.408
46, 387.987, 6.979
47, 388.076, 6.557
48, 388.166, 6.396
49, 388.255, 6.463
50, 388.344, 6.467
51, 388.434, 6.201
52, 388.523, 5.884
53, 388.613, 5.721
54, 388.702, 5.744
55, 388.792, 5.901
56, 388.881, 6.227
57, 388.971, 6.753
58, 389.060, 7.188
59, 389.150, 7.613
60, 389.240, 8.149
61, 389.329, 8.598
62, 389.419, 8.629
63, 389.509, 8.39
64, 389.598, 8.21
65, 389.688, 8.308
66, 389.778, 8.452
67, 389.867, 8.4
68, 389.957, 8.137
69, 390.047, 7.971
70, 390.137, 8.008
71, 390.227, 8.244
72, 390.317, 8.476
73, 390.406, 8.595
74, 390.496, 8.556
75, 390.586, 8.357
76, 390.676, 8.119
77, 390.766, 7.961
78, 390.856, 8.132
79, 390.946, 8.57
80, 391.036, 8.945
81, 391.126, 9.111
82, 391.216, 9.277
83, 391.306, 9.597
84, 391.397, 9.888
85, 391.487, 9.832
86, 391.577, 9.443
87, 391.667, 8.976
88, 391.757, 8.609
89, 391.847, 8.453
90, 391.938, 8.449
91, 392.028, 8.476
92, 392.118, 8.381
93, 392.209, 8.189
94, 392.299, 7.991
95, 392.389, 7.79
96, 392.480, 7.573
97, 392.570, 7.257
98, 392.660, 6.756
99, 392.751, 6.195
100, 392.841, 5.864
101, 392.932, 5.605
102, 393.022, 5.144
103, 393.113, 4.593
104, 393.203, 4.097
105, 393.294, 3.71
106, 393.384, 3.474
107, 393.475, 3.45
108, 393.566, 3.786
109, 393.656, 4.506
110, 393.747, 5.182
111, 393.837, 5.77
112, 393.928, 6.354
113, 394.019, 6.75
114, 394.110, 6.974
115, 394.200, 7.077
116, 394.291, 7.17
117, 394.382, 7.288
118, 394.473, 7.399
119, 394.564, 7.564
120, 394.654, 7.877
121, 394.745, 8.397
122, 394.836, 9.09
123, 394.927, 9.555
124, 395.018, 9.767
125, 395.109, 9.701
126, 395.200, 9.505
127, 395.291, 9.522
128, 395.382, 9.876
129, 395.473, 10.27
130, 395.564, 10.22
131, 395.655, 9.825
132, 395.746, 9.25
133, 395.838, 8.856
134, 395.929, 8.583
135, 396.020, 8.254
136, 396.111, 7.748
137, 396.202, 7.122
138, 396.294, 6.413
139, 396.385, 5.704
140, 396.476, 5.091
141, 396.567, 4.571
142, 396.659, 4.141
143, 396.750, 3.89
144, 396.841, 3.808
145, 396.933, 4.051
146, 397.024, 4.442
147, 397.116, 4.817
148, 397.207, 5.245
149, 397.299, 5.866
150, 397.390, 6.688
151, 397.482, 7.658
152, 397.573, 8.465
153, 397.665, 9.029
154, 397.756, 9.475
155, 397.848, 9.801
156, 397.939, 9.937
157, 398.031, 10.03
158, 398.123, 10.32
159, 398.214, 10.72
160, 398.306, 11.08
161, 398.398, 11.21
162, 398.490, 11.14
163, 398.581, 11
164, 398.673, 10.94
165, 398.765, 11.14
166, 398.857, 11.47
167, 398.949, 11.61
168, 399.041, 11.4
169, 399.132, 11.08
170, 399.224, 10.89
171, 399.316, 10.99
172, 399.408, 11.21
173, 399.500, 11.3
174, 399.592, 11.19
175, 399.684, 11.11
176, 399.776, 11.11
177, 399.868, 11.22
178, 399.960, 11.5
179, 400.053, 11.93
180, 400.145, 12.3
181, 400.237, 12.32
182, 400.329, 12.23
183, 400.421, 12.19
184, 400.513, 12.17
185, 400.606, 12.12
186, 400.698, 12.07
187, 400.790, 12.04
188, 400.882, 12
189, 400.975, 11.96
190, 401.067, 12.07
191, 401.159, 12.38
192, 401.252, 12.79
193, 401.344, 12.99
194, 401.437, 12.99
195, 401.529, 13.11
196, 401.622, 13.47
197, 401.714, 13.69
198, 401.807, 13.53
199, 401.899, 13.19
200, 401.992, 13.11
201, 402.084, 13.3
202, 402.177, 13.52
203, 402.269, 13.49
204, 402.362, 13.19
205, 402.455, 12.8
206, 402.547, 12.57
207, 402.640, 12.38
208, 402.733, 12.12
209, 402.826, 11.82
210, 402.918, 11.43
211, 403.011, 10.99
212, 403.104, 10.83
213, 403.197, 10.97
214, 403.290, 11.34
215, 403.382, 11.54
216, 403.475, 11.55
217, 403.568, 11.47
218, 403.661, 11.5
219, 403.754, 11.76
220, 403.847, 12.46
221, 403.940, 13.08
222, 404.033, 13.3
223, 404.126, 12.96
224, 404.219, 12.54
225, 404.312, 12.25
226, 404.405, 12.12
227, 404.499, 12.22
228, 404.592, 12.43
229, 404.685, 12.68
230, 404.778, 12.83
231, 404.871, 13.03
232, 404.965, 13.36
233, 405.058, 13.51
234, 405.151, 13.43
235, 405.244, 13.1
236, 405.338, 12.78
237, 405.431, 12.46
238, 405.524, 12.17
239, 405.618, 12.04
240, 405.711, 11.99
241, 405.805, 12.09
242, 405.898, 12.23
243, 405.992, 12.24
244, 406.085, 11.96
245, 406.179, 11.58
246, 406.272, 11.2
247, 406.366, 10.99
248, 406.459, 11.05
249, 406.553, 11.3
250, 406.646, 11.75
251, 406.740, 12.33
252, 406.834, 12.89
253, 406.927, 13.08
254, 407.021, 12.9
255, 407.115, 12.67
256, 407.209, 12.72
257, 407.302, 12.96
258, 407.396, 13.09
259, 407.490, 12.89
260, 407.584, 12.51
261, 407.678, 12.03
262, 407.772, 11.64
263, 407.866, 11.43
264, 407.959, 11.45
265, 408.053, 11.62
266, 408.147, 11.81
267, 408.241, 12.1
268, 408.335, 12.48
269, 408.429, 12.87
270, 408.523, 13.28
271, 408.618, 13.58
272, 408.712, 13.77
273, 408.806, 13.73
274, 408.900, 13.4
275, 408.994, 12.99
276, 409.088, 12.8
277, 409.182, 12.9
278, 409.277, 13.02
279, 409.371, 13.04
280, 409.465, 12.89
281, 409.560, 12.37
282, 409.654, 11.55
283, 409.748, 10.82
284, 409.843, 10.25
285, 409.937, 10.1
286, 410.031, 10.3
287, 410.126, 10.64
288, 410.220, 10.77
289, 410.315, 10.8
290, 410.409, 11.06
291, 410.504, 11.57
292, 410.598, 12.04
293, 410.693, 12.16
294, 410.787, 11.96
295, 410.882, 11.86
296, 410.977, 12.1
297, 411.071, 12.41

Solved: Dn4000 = 1.9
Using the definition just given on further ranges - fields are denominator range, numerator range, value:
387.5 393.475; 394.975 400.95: 1.31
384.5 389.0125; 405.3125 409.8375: 2.08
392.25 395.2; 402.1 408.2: 1.96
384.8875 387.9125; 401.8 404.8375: 2.03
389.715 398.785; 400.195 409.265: 1.69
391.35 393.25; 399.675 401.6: 1.69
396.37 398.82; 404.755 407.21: 1.64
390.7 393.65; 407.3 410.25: 1.83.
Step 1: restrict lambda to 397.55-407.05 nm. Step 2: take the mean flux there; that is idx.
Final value 12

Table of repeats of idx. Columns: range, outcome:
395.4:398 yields 7.16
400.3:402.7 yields 12.7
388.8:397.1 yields 7.46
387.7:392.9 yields 7.83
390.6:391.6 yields 8.96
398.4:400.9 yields 11.5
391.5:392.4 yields 8.55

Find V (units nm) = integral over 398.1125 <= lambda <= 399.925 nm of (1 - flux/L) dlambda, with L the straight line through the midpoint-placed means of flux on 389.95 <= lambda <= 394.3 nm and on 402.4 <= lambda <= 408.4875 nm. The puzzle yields -0.24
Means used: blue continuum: 7.29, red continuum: 12.2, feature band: 11.1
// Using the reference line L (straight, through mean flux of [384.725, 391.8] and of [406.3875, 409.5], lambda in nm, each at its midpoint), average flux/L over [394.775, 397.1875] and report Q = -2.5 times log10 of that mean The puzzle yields 0.25 mag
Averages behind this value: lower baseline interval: 7.34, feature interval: 7.44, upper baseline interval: 12.6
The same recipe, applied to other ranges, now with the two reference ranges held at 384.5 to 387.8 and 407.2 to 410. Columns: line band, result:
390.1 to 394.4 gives 0.124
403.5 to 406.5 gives -0.080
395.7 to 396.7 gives 0.313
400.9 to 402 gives -0.217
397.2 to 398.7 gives 0.030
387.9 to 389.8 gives 0.041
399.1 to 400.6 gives -0.141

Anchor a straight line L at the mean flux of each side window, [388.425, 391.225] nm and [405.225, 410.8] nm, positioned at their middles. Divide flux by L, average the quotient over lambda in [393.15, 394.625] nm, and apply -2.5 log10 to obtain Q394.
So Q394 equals 0.48 mag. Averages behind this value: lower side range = 7.84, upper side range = 12.1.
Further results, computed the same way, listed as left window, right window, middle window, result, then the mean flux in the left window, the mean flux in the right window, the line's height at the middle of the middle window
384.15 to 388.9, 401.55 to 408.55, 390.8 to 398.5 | 0.196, 6.57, 12.4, 9.11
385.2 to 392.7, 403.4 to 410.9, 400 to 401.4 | -0.162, 7.45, 12.2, 10.5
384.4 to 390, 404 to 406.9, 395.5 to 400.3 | 0.125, 6.87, 12.3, 10.1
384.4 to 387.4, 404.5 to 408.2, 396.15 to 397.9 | 0.499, 6.58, 12.3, 9.7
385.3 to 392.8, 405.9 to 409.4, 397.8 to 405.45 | -0.116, 7.46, 12.4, 10.8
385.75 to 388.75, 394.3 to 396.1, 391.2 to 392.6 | -0.086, 6.67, 8.93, 7.99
